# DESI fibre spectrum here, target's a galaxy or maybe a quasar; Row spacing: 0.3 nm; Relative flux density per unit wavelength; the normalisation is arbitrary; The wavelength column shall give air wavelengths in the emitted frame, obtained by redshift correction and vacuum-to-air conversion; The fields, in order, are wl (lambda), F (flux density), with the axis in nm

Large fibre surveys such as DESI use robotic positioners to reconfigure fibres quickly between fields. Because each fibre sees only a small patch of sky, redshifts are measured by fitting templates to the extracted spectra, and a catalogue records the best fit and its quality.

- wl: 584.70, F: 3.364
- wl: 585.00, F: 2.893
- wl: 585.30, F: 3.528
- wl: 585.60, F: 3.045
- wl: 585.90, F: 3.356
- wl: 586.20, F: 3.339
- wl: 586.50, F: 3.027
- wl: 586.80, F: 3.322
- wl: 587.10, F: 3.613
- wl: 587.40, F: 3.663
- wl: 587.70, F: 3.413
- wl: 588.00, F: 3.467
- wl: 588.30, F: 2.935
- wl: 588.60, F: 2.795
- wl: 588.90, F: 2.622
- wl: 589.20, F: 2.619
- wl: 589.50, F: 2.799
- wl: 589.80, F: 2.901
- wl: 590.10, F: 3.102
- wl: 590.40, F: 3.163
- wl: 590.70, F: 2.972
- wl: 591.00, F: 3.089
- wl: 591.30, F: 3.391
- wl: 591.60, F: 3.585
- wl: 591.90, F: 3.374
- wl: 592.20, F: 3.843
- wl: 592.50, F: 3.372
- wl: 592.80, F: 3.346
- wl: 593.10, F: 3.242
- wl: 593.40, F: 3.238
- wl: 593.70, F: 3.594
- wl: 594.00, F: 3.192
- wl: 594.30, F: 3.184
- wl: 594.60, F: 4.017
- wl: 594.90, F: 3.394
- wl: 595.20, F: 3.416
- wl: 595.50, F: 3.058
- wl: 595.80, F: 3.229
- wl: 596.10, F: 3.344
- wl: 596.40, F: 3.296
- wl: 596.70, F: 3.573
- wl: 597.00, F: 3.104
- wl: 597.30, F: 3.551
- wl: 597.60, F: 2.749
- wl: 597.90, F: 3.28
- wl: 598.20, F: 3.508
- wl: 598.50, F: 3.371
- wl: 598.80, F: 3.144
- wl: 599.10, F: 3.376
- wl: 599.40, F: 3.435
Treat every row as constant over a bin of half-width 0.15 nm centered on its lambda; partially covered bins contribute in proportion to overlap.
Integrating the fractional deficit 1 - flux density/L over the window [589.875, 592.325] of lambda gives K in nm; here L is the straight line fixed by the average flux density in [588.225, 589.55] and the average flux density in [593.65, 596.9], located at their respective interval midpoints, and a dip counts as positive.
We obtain -0.27 nm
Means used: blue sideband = 2.74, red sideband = 3.38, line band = 3.3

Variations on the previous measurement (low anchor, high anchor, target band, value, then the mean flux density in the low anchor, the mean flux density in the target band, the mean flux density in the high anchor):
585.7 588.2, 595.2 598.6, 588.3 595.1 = 0.24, 3.38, 3.21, 3.28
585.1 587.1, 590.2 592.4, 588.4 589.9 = 0.26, 3.29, 2.75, 3.34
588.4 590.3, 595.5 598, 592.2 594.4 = -0.22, 2.82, 3.35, 3.25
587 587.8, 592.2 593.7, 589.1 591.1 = 0.30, 3.57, 2.95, 3.38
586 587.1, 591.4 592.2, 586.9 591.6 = 0.41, 3.29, 3.12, 3.54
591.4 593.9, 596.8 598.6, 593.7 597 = -0.02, 3.44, 3.37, 3.27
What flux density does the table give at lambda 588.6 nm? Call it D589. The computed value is 2.795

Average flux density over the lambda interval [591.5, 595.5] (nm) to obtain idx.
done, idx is 3.43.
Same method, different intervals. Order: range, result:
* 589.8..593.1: 3.3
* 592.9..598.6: 3.33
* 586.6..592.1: 3.16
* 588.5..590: 2.76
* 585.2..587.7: 3.36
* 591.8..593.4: 3.42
